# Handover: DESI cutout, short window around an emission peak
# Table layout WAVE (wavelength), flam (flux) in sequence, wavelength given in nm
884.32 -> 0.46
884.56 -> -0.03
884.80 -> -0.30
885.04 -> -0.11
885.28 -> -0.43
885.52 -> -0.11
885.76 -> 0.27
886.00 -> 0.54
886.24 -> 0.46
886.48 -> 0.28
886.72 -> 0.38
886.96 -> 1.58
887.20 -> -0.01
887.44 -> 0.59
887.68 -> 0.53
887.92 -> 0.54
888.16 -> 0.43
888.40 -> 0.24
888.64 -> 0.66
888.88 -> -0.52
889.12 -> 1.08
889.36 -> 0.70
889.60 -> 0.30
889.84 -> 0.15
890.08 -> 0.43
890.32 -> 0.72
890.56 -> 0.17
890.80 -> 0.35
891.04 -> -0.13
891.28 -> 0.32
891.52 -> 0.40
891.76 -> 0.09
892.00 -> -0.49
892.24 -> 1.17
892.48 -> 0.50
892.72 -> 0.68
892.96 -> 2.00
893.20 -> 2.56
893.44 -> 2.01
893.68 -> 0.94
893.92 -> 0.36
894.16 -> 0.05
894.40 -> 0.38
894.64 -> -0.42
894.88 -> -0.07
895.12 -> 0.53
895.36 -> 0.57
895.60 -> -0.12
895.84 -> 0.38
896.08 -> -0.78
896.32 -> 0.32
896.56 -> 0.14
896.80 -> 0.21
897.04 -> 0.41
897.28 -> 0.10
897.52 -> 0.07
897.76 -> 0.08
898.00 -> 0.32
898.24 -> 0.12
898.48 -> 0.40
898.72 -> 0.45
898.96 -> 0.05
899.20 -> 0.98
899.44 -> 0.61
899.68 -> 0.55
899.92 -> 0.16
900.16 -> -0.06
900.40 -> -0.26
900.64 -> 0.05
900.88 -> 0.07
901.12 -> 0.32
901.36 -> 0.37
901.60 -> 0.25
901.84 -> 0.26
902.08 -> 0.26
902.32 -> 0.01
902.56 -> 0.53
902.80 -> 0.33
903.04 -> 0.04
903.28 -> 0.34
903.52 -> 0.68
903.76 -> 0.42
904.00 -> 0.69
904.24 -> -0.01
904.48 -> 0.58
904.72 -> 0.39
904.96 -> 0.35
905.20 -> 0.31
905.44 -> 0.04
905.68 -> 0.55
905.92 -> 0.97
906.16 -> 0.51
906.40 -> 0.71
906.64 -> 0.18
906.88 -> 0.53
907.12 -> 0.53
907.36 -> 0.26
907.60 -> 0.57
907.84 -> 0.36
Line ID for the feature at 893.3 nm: H-beta 4861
